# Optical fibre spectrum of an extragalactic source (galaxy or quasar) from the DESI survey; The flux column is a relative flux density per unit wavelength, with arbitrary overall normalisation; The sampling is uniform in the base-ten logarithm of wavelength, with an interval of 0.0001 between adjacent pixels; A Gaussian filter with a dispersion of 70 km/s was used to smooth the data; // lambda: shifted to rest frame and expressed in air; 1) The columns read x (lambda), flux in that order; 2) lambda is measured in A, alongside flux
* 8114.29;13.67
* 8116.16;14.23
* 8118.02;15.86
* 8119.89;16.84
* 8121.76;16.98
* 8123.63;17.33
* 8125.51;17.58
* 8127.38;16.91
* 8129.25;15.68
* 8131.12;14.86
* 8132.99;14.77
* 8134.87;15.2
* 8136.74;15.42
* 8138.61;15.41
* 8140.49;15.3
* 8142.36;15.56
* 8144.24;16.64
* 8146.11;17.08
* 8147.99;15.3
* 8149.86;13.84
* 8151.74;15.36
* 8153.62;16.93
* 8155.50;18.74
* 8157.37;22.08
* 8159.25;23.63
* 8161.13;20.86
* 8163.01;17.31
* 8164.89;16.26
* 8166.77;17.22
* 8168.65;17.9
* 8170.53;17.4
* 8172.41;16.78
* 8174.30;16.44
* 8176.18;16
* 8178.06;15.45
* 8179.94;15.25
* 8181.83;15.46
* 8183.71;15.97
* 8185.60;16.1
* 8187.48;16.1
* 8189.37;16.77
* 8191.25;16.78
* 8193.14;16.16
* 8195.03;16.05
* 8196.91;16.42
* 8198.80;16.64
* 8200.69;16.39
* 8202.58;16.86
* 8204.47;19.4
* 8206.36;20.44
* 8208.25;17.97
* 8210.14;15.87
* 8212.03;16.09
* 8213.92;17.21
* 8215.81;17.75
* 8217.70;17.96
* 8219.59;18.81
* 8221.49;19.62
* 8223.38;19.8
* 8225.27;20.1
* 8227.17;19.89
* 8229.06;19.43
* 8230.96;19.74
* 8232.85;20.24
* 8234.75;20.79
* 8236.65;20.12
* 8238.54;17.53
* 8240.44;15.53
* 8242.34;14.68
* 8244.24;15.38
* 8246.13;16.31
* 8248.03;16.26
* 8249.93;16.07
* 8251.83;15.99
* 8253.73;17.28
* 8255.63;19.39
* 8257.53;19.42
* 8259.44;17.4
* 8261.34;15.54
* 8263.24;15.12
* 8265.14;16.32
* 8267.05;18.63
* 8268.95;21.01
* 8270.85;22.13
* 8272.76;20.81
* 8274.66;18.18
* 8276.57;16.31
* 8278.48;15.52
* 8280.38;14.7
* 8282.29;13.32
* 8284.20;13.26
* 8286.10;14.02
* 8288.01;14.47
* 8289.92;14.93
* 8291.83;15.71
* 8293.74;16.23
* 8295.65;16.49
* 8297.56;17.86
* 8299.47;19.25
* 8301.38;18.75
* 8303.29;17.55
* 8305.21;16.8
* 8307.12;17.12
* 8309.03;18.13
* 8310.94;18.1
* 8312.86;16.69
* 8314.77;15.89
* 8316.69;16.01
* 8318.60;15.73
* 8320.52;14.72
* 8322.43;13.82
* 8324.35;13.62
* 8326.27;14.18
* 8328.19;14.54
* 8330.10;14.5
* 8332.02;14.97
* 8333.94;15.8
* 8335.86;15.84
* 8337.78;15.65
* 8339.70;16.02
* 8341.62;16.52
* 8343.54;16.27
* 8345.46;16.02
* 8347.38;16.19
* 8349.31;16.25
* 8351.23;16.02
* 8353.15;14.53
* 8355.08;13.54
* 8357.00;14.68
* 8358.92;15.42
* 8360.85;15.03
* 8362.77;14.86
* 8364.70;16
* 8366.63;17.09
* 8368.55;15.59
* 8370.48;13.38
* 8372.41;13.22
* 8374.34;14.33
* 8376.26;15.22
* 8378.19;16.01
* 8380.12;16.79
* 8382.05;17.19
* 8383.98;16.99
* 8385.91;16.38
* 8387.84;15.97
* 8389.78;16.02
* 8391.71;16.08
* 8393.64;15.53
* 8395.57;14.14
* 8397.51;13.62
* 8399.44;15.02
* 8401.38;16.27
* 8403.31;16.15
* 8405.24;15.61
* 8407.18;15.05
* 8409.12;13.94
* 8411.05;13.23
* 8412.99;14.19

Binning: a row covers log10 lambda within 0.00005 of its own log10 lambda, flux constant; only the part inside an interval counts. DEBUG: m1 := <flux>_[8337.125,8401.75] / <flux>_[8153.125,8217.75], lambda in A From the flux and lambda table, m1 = 0.9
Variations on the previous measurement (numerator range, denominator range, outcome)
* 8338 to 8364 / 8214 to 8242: 0.82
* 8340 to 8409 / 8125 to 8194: 0.93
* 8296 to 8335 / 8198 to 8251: 0.90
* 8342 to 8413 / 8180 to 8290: 0.89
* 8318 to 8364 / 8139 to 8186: 0.89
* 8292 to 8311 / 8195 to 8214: 1.02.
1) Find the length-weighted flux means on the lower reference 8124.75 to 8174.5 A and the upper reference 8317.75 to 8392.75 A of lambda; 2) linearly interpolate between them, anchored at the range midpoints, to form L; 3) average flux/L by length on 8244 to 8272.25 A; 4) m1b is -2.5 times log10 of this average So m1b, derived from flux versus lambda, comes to -0.10 mag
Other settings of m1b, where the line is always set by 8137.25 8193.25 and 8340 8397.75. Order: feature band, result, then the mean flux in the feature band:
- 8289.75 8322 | -0.06 mag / 16.8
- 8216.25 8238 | -0.19 mag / 19.6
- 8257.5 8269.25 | -0.07 mag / 17.3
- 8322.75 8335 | 0.09 mag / 14.6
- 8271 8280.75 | -0.10 mag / 17.7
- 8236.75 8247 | 0.01 mag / 16.2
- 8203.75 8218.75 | -0.08 mag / 17.8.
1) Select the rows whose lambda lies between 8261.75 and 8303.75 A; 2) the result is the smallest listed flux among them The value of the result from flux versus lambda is 13.26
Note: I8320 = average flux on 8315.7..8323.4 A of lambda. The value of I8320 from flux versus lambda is 15.1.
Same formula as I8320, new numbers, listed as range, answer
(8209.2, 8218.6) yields 17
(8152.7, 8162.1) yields 20.5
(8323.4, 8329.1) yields 14.1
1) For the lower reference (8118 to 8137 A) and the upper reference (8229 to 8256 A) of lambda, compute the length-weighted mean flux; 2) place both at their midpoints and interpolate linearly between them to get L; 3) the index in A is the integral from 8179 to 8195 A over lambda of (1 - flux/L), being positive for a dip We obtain 0.8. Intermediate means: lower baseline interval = 16.2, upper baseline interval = 17.6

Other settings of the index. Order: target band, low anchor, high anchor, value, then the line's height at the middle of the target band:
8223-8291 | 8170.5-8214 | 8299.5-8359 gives -4.5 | 16.3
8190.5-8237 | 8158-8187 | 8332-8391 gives -3.8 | 16.9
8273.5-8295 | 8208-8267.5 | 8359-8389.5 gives 2.3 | 17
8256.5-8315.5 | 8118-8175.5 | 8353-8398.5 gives -3.8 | 15.9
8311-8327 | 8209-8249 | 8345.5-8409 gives 1.2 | 16.5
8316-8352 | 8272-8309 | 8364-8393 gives 1.5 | 16.1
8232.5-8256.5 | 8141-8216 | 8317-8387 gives -1.3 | 16.4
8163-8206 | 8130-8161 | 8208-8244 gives 2.2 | 17.5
